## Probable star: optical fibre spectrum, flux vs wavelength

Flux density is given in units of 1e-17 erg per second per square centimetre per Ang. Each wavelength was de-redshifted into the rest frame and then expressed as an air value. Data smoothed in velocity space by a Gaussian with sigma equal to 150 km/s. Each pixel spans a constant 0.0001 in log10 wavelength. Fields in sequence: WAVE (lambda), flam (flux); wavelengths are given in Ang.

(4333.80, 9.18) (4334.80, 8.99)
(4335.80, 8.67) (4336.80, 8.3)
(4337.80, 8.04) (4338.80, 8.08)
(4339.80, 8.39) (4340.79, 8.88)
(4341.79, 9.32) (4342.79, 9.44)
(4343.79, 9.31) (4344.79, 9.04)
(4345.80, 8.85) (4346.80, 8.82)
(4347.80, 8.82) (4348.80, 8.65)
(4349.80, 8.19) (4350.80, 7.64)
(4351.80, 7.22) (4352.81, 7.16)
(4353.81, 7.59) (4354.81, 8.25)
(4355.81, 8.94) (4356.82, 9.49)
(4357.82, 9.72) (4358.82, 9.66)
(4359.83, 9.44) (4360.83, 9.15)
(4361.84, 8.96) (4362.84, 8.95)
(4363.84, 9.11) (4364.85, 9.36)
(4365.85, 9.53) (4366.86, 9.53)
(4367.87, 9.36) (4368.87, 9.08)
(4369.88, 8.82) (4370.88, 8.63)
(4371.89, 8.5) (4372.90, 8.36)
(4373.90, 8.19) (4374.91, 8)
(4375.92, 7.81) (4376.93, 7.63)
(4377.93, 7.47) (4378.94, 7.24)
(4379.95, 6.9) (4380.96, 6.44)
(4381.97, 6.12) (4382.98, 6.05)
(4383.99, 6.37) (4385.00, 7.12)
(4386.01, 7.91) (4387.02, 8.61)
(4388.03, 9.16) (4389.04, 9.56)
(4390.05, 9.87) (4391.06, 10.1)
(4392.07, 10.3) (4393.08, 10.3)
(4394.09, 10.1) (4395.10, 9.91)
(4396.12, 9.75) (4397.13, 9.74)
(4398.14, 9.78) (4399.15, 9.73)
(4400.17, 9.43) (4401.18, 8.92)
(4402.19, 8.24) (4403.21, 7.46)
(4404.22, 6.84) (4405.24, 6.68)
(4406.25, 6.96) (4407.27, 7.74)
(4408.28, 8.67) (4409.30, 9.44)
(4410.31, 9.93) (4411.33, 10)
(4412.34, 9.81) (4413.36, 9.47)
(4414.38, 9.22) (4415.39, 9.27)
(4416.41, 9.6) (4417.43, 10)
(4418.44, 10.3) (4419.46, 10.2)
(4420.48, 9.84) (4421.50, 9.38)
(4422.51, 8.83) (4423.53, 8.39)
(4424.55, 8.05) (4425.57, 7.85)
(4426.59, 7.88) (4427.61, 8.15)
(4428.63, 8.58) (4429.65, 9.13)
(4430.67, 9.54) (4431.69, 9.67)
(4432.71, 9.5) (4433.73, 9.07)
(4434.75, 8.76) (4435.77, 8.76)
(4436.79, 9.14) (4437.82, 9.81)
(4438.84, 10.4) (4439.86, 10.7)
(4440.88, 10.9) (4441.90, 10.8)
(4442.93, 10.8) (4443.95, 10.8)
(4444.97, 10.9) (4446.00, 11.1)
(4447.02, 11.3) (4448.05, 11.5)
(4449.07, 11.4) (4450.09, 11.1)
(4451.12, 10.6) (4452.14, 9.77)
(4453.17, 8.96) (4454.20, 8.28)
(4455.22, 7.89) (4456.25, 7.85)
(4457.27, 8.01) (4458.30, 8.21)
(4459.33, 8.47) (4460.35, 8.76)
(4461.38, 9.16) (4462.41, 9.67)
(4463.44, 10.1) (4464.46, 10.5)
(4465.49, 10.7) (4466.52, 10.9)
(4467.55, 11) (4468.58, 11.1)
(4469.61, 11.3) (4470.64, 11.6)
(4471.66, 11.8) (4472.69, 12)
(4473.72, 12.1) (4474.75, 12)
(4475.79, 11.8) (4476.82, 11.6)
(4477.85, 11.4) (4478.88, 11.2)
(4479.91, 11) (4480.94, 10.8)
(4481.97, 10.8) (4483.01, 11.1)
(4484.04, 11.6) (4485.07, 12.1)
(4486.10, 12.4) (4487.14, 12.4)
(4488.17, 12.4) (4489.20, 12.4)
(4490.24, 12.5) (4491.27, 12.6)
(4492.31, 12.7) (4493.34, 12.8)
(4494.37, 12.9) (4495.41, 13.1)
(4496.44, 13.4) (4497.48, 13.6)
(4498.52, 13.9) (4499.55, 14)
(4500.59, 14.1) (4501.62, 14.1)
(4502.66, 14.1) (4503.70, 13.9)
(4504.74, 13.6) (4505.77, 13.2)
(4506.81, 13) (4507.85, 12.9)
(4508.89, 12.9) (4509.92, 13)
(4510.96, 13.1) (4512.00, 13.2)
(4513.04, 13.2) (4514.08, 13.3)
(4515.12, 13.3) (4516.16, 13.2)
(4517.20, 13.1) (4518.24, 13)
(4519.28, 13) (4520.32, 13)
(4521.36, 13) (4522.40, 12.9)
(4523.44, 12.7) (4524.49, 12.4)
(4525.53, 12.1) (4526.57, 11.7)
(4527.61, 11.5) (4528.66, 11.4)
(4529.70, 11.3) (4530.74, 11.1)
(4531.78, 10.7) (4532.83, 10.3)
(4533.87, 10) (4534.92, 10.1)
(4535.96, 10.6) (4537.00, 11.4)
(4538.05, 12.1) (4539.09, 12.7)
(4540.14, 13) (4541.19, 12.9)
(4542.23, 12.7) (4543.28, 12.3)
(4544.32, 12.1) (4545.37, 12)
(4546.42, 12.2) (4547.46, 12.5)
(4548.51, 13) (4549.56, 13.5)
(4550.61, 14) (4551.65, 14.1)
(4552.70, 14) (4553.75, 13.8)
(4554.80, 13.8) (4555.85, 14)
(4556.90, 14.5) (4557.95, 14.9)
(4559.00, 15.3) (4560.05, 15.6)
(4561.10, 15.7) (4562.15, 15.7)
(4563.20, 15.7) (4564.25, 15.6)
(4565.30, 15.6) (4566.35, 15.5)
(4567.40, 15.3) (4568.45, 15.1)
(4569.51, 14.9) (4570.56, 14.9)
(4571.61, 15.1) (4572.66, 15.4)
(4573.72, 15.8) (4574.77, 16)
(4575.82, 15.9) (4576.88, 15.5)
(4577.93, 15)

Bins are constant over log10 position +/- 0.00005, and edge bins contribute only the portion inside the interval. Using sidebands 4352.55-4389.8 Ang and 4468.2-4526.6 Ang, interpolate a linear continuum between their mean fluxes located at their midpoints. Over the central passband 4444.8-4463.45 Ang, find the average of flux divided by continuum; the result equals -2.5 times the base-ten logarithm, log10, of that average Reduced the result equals 0.16 mag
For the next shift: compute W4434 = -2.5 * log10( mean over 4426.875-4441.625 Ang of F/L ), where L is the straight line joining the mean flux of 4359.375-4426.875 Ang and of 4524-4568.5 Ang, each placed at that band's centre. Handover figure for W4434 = 0.05 mag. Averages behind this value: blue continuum 8.74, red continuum 13.1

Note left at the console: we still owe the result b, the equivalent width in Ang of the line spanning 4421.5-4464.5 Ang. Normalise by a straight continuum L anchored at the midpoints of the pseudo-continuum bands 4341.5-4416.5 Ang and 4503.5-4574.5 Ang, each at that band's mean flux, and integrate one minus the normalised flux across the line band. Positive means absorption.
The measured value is 4.2 Ang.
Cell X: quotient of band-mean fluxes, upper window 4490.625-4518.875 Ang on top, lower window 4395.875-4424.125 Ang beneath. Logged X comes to 1.5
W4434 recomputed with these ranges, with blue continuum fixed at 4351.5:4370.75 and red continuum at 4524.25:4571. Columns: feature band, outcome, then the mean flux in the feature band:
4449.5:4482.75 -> 0.101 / 10.3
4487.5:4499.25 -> -0.087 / 13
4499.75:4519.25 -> -0.087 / 13.3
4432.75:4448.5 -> 0.048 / 10.3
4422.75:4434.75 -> 0.200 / 8.71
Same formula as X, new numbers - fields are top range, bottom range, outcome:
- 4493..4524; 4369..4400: 1.56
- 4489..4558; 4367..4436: 1.47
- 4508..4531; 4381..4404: 1.44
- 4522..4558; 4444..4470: 1.24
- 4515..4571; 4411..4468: 1.37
